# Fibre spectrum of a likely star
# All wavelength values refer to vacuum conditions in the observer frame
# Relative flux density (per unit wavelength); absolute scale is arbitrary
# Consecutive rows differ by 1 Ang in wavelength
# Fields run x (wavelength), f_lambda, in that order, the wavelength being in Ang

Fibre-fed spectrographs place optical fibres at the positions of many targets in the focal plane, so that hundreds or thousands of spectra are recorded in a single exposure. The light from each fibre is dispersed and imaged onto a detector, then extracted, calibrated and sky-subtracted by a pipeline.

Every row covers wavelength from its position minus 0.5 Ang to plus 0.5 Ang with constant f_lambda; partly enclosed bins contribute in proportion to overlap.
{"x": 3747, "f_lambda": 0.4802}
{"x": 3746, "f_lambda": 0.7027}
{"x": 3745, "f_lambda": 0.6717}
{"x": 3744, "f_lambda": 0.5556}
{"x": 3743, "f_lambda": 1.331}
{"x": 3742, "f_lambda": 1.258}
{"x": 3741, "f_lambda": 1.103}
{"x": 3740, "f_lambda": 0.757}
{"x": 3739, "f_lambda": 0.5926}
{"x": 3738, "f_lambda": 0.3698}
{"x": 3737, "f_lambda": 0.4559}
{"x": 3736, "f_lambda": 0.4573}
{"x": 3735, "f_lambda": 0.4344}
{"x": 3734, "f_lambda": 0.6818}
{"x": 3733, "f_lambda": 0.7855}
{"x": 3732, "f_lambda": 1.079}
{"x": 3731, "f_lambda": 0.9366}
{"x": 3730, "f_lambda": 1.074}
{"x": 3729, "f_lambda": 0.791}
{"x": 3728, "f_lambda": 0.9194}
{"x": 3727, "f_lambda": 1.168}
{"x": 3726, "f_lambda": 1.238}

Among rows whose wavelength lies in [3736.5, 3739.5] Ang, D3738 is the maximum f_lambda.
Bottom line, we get 0.5926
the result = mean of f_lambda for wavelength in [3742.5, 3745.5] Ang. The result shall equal 0.853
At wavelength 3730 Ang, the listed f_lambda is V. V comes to 1.074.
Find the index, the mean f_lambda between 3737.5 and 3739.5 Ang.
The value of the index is 0.481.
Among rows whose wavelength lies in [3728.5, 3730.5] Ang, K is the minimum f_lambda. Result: 0.791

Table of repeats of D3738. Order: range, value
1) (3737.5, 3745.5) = 1.331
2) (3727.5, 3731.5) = 1.074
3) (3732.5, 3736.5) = 0.7855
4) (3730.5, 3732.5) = 1.079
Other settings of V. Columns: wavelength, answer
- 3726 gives 1.238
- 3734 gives 0.6818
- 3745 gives 0.6717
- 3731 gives 0.9366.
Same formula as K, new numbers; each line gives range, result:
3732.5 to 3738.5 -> 0.3698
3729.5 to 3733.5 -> 0.7855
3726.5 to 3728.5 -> 0.9194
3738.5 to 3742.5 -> 0.5926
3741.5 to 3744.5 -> 0.5556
